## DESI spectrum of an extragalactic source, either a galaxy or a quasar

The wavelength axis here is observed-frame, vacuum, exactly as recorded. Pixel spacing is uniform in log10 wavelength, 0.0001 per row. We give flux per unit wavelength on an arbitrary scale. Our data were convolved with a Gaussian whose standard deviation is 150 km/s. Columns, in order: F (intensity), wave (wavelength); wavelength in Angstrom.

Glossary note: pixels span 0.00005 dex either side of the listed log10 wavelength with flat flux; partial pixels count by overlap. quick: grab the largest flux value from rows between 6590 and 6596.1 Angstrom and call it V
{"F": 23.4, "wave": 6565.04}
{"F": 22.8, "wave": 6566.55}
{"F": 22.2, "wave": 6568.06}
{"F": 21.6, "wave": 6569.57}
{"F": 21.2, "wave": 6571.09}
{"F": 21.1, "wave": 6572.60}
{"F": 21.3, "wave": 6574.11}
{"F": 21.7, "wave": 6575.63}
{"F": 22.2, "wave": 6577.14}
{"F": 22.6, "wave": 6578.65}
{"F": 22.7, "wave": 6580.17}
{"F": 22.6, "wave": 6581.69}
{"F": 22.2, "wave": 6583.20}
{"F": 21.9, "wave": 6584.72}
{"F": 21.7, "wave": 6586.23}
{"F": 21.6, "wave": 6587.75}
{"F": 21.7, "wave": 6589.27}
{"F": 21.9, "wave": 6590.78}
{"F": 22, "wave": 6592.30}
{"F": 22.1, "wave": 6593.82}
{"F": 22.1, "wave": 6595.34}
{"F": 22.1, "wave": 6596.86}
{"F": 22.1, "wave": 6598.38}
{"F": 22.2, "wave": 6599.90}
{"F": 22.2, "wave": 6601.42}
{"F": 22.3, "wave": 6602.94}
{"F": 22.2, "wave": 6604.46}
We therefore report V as 22.1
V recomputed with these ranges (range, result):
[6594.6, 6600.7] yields 22.2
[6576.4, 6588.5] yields 22.7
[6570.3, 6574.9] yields 21.3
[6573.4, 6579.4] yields 22.6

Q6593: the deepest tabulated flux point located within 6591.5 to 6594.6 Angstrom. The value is 22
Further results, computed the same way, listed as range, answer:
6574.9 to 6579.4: 21.7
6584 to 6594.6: 21.6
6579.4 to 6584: 22.2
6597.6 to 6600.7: 22.1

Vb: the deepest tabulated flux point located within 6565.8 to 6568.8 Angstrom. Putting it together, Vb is 22.2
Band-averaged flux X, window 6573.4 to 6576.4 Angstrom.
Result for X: 21.5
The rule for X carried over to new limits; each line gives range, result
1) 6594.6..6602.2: 22.1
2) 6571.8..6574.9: 21.2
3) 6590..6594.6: 22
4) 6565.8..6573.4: 21.8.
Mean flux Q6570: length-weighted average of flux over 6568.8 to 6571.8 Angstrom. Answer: 21.4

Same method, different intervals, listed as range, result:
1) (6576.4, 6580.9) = 22.5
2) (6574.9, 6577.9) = 22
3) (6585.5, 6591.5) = 21.7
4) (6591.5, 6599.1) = 22.1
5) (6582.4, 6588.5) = 21.9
